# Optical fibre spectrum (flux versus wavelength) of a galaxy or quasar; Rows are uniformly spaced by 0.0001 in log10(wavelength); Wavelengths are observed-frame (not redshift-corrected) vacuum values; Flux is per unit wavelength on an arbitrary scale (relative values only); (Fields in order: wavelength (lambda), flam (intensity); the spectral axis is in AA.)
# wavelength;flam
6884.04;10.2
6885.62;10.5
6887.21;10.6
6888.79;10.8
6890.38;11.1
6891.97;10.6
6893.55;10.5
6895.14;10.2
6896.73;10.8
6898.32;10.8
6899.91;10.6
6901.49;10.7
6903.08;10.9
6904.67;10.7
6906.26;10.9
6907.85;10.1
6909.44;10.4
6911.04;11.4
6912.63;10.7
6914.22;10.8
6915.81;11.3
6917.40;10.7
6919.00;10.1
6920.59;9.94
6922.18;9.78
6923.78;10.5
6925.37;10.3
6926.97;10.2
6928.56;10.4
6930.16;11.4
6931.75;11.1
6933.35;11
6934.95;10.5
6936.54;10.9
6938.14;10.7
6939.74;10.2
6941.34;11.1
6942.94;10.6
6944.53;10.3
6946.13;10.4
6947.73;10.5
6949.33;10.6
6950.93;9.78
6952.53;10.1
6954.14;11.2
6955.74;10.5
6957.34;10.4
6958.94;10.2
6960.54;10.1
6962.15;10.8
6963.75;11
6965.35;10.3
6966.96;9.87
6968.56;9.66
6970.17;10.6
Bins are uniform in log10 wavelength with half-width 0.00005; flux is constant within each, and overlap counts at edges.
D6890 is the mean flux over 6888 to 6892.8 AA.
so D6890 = 10.8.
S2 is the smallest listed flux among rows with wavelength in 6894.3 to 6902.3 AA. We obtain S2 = 10.2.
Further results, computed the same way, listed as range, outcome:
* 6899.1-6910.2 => 10.1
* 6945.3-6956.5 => 9.78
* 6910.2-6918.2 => 10.7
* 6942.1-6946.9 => 10.3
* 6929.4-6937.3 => 10.5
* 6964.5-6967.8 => 9.87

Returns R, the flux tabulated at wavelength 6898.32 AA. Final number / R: 10.8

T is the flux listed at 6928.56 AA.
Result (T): 10.4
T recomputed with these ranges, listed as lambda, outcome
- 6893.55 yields 10.5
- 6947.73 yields 10.5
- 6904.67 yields 10.7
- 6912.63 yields 10.7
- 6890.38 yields 11.1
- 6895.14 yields 10.2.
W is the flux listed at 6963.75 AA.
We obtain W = 11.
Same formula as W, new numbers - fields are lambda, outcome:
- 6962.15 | 10.8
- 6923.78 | 10.5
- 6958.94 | 10.2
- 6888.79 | 10.8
